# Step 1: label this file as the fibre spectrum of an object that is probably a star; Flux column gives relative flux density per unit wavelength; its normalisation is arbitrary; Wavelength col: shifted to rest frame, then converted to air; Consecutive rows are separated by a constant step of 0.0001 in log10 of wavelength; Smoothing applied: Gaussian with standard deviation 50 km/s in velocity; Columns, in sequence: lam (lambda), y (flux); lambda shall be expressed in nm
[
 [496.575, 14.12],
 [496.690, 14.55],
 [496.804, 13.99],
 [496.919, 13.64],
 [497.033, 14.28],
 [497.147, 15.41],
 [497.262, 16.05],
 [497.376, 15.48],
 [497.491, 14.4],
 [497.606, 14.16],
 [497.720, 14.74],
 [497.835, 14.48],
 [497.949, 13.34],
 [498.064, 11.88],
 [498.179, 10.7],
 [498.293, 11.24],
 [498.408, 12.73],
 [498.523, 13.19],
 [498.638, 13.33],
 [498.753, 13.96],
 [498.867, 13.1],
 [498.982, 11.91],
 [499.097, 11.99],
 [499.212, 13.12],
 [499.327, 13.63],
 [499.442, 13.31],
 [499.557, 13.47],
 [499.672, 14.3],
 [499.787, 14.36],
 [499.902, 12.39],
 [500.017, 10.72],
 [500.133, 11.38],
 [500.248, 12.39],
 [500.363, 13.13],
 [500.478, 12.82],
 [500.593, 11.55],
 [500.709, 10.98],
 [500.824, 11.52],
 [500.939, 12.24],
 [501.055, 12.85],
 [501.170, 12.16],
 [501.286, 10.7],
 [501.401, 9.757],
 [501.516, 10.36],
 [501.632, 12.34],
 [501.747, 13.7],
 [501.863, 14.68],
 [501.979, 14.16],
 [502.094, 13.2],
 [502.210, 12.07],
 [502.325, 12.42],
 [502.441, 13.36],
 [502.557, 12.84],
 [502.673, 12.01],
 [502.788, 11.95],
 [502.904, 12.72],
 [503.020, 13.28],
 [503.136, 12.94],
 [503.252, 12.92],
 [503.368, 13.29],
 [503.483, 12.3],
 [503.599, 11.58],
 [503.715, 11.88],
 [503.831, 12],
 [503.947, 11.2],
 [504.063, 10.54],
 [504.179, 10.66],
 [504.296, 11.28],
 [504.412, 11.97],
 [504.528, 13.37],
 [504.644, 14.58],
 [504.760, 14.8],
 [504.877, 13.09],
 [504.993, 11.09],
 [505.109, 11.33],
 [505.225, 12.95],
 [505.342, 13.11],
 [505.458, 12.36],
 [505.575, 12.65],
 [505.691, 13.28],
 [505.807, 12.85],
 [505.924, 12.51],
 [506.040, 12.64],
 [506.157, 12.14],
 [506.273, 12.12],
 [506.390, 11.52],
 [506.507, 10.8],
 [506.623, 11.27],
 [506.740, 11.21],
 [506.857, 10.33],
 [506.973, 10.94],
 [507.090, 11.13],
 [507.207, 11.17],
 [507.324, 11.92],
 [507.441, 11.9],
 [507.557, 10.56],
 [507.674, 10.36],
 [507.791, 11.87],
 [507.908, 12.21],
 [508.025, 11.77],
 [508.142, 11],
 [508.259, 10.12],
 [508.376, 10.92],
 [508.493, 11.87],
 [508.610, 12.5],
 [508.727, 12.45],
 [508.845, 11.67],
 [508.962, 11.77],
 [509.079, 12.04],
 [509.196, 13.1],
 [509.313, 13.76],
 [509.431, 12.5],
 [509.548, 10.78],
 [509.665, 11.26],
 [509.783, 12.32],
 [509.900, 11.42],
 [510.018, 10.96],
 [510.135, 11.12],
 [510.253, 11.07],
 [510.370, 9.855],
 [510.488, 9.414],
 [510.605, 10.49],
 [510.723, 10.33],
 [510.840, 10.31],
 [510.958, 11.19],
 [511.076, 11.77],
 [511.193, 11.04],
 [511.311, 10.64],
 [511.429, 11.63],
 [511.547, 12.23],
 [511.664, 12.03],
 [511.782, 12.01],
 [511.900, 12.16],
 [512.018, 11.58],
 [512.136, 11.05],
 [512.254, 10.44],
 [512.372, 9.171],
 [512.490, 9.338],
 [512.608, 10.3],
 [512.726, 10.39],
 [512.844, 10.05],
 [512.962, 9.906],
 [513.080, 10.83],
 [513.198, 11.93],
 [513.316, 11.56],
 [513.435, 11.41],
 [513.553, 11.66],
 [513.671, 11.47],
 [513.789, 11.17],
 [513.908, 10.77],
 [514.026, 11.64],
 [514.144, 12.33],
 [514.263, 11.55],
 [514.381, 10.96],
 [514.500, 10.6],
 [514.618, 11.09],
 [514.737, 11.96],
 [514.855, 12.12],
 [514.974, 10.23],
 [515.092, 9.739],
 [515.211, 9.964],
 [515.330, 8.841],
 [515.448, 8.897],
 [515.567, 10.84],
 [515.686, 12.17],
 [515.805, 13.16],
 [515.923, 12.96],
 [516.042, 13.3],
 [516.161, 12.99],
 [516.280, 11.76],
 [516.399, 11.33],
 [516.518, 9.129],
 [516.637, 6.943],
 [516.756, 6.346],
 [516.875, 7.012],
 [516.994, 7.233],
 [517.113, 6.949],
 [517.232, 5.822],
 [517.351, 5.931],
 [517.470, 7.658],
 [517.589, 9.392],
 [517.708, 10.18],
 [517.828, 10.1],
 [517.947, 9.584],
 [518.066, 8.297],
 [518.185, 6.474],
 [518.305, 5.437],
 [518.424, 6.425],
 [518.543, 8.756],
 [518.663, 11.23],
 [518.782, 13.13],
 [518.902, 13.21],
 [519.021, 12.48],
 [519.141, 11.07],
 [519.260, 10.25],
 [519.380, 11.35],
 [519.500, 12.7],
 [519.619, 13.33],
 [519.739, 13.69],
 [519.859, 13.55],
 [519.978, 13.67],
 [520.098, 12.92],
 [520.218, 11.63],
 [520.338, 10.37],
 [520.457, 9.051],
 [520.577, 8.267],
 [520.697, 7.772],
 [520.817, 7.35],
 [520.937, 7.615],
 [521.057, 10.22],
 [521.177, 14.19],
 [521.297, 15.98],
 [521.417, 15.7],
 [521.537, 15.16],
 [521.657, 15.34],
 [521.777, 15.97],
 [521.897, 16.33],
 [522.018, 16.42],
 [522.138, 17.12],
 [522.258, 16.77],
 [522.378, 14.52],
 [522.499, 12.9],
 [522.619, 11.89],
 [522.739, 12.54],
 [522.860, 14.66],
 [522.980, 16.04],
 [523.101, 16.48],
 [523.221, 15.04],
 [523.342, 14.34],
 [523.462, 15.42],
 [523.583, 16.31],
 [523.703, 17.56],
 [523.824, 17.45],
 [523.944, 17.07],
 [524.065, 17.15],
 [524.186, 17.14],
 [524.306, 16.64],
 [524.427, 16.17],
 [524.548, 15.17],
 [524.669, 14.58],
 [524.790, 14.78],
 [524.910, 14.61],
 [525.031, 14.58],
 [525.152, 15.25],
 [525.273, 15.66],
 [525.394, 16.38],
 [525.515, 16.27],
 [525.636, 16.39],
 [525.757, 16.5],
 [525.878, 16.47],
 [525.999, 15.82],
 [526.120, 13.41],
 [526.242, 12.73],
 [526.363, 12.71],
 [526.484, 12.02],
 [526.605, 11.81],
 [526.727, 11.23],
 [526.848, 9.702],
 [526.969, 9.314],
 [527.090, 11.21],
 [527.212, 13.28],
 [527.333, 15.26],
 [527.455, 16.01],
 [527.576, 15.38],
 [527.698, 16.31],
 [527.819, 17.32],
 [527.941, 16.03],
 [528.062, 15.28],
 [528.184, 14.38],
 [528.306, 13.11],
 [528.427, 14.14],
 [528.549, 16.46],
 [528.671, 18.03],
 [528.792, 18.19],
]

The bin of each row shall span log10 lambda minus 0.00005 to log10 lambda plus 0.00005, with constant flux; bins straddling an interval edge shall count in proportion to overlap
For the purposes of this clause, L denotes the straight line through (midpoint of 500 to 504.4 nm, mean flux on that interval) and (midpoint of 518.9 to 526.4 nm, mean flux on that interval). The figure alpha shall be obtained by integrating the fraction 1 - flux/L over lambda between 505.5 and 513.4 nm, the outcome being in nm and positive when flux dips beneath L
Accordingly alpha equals 0.92 nm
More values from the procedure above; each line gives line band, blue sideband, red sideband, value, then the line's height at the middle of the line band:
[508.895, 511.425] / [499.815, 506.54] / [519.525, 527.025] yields 0.318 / 12.9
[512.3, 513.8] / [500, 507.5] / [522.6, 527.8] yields 0.296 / 13.3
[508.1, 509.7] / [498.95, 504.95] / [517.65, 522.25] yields 0.041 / 12.2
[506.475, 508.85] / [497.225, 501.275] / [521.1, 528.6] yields 0.393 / 13.6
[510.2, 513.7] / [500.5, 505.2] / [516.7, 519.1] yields -0.294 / 10.1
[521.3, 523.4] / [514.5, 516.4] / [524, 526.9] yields -0.230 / 13.7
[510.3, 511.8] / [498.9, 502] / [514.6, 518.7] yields -0.076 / 10.4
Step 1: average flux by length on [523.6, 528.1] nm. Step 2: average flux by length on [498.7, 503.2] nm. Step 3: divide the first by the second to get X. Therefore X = 1.19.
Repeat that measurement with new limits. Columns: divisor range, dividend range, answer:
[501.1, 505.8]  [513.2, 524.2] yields 0.95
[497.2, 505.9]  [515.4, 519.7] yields 0.78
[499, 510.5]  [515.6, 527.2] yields 1.04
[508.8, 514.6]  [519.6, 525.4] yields 1.27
